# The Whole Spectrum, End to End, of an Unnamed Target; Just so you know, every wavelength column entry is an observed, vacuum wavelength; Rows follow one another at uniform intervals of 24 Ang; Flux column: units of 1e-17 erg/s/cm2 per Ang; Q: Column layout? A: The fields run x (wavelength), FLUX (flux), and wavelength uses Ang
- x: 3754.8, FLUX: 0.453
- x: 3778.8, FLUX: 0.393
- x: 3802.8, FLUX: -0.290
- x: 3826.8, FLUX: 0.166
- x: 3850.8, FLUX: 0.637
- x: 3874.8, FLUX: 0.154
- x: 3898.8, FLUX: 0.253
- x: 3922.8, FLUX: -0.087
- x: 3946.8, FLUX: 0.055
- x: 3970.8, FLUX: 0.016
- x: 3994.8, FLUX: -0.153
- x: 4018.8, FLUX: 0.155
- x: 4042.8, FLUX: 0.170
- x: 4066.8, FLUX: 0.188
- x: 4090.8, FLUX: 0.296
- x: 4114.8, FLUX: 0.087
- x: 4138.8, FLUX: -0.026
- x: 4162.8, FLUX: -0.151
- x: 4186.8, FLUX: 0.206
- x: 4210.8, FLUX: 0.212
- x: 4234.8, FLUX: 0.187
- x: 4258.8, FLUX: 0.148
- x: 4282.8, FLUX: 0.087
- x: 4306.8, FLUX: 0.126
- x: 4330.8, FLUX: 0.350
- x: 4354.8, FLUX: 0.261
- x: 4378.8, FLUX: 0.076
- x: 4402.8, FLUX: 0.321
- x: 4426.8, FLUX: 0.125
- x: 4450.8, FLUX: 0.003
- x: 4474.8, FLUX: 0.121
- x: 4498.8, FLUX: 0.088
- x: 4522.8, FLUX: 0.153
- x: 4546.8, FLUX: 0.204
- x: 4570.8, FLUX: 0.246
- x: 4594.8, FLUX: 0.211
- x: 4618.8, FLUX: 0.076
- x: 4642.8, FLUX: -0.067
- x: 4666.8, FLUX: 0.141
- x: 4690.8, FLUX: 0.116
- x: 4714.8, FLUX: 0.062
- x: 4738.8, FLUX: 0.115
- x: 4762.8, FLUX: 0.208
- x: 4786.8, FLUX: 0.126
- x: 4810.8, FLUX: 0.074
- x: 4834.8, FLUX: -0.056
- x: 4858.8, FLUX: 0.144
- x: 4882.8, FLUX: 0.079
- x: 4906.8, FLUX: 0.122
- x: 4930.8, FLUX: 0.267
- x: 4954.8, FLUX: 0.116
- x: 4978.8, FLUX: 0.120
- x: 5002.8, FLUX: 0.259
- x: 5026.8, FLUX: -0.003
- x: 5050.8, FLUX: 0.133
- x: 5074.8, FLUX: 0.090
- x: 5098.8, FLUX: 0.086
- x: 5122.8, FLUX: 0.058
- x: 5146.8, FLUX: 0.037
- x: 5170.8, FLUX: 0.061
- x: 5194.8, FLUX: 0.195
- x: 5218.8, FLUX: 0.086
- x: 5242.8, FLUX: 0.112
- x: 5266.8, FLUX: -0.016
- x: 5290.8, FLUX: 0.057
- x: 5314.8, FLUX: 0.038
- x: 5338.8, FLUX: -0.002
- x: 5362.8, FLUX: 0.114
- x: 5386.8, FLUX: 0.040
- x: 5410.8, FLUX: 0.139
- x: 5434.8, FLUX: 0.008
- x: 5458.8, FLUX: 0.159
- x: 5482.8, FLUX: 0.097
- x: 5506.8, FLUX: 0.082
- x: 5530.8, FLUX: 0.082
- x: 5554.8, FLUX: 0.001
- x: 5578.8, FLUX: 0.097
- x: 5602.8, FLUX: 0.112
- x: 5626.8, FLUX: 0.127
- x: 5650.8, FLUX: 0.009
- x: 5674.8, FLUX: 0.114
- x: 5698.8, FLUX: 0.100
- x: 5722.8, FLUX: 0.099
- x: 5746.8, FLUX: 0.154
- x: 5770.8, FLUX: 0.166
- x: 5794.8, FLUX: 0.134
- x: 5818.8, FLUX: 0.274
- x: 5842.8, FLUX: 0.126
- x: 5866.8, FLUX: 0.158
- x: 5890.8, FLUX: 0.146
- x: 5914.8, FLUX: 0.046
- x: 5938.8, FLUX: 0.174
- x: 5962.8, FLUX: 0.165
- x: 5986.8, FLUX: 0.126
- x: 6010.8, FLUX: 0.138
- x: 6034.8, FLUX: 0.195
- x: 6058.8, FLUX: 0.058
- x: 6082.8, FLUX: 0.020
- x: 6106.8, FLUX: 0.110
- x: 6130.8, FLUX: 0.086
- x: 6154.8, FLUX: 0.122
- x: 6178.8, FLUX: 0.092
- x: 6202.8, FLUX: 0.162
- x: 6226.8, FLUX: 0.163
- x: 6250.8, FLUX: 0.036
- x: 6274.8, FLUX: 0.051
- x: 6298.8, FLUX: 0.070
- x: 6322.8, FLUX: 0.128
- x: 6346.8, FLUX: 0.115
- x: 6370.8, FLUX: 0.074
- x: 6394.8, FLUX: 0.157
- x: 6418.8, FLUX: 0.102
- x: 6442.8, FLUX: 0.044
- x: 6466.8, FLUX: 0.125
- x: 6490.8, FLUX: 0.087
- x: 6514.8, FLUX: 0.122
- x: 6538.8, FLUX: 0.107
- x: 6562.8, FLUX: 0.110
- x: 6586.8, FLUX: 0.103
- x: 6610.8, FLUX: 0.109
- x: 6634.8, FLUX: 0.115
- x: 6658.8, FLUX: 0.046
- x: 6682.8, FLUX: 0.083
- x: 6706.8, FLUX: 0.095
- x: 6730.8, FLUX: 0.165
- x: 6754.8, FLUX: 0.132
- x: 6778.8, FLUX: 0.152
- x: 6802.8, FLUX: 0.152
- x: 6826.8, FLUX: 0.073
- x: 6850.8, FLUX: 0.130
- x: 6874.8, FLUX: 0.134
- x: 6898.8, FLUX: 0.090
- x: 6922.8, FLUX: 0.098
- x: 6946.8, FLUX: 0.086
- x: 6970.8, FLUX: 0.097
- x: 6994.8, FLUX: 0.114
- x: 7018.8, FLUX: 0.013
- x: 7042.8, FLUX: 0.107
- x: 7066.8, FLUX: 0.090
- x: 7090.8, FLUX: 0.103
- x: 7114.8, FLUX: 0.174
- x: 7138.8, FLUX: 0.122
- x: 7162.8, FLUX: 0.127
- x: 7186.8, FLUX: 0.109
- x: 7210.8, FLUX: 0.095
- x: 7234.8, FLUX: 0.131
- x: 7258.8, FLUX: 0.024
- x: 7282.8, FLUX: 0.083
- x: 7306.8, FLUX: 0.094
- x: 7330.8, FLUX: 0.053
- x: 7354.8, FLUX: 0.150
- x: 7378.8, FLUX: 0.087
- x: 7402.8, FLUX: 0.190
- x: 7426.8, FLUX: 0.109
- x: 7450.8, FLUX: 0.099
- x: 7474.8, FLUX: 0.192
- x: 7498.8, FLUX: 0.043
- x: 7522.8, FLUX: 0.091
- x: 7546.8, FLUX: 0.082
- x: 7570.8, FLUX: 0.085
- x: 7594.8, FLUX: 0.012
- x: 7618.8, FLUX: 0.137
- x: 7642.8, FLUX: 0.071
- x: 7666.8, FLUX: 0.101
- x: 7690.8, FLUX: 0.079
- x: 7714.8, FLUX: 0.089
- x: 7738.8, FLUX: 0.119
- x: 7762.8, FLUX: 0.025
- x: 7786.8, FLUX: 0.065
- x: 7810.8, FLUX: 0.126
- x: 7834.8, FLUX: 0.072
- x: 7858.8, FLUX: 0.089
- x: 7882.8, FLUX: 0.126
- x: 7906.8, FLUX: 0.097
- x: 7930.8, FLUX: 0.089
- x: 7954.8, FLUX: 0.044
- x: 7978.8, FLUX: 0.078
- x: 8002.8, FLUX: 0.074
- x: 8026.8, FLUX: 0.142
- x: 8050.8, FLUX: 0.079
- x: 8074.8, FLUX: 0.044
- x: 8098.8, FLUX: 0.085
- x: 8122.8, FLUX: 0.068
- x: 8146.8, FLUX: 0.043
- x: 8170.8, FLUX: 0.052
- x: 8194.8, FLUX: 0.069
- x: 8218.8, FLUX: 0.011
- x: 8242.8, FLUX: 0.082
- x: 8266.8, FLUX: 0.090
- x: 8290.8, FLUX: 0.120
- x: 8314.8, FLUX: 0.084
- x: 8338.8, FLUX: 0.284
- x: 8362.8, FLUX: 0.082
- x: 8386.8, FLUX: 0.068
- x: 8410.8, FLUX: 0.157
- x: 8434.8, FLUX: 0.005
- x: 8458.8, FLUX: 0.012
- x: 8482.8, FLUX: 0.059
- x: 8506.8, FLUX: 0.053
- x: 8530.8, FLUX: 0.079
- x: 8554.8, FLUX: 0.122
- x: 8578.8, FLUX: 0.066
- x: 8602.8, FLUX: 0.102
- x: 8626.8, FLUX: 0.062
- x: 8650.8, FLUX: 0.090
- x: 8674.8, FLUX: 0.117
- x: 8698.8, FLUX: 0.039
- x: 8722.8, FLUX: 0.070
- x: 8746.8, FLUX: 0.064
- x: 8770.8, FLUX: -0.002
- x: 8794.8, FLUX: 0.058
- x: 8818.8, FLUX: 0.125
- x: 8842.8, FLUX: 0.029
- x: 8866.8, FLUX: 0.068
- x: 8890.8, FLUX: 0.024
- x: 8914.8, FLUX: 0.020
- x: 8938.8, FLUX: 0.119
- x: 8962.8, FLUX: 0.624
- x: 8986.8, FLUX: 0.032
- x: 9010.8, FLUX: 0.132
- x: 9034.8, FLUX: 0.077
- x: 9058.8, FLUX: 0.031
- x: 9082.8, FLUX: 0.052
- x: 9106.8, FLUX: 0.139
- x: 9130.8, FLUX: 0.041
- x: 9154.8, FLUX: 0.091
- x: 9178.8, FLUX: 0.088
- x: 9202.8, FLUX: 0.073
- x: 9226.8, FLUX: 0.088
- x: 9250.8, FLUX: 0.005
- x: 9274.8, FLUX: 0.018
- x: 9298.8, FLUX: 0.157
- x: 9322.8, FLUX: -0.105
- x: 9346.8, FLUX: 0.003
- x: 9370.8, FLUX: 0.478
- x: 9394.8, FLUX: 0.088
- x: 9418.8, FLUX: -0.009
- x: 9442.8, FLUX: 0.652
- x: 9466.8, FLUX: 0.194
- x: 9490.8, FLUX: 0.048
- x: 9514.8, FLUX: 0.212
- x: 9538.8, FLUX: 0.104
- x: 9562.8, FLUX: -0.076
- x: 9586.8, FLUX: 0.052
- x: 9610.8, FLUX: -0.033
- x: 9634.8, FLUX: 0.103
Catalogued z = 0.419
